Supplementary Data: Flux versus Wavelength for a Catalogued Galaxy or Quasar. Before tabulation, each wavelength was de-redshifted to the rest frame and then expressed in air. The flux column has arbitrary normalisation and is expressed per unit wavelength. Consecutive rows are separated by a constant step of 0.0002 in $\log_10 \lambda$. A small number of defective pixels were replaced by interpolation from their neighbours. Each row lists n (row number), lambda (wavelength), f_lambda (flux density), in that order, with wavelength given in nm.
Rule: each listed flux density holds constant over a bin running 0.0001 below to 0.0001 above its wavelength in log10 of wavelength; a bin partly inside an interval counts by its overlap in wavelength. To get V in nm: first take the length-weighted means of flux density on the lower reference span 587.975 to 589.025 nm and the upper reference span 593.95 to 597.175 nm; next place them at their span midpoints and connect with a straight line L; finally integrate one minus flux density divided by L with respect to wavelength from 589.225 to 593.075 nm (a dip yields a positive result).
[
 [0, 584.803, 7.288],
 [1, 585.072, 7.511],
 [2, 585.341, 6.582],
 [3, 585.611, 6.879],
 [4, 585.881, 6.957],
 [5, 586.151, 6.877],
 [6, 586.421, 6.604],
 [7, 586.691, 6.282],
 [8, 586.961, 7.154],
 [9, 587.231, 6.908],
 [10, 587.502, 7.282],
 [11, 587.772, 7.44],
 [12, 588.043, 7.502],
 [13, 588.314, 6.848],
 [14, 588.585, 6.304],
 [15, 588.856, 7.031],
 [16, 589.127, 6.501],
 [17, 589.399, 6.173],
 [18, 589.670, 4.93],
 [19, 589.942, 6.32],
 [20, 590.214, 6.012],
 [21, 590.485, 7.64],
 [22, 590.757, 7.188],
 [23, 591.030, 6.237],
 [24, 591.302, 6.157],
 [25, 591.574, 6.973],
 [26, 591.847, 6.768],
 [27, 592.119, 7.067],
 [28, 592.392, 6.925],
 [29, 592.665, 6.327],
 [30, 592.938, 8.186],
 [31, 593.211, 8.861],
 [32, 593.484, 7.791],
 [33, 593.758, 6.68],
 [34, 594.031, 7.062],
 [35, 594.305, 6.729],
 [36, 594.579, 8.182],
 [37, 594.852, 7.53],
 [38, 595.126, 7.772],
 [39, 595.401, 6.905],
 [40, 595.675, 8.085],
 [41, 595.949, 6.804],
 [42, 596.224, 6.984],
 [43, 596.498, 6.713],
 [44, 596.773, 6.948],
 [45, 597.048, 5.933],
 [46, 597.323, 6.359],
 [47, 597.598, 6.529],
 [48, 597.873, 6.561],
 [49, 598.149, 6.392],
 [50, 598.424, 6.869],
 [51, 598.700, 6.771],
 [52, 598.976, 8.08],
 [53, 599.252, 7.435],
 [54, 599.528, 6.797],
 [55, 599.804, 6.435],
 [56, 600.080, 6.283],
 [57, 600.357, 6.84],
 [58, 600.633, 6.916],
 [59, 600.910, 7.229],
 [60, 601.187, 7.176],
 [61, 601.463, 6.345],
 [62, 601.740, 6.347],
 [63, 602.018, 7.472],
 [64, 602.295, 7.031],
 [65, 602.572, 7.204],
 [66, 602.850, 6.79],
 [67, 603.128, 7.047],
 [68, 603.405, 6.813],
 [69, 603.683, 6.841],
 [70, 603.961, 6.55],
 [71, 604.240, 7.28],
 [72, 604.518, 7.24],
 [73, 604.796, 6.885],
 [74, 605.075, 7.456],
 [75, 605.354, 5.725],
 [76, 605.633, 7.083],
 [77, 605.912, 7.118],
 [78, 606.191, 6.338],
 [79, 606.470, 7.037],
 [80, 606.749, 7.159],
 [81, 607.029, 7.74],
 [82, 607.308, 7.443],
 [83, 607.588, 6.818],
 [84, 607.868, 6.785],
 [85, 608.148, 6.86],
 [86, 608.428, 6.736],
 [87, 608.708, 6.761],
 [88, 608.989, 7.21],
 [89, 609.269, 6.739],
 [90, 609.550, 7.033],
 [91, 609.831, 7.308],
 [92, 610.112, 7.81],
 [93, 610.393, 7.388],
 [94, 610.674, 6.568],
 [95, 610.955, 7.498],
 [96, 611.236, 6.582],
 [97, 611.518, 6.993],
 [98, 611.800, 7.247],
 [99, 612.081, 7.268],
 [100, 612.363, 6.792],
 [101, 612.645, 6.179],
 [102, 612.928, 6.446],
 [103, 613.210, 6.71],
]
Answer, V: 0.187 nm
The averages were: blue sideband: 6.87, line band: 6.64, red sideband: 7.14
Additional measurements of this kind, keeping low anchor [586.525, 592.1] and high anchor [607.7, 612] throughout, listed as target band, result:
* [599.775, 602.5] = 0.02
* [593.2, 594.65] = -0.14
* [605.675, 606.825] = 0.01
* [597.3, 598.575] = 0.05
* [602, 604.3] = -0.01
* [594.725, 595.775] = -0.12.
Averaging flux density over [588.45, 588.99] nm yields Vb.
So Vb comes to 6.67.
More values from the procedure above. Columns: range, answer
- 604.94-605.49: 6.59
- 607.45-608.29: 6.82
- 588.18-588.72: 6.58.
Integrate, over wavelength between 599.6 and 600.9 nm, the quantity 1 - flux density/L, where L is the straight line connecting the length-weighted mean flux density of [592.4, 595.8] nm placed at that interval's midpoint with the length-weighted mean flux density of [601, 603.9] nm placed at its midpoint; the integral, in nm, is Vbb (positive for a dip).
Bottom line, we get 0.068 nm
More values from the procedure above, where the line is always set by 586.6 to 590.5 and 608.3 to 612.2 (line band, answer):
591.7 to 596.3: -0.39 nm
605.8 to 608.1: -0.01 nm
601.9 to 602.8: -0.03 nm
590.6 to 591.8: 0.01 nm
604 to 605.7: 0.02 nm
